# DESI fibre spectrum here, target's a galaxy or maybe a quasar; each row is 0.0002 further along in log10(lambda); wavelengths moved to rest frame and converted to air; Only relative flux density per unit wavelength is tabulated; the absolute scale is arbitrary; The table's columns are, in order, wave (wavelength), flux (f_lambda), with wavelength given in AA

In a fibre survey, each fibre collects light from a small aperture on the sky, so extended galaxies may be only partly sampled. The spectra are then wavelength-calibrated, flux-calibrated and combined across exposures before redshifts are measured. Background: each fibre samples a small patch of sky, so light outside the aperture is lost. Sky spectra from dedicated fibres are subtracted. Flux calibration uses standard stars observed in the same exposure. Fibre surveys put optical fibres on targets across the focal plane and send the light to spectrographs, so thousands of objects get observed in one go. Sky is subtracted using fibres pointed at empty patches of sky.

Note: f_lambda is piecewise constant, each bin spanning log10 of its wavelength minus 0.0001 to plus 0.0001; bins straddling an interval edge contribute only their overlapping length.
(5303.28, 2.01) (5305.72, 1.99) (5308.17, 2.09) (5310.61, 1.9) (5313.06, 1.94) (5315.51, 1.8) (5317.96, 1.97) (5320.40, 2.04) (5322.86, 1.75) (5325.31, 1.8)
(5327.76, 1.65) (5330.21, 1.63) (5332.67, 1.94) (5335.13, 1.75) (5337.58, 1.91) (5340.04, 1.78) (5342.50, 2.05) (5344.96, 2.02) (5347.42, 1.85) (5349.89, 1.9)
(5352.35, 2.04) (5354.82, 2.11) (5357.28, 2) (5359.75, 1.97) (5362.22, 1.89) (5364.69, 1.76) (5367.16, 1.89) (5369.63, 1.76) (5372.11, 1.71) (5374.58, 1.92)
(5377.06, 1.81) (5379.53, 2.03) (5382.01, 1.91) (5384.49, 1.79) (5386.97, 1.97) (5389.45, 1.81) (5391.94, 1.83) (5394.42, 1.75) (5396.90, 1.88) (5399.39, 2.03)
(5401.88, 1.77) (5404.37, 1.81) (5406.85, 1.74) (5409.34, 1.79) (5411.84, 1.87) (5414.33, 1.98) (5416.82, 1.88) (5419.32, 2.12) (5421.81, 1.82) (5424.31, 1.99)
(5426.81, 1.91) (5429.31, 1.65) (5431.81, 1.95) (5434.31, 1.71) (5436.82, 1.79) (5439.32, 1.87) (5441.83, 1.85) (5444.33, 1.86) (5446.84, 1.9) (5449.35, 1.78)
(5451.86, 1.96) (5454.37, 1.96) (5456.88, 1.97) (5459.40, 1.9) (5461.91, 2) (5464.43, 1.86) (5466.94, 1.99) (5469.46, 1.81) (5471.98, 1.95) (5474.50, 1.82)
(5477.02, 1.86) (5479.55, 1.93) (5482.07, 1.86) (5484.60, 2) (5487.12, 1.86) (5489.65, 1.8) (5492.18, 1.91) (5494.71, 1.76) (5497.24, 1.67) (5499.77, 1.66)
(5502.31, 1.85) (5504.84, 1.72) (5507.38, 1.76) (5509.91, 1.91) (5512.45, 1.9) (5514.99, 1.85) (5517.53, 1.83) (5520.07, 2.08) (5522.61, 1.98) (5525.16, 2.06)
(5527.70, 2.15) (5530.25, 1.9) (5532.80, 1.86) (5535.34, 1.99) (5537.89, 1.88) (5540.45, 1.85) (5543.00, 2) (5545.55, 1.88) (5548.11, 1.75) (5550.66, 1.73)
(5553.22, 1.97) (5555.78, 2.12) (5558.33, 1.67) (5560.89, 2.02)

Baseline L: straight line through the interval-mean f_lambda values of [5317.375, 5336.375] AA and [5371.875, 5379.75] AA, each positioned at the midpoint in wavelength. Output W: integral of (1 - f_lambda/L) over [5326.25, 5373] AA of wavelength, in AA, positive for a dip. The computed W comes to -0.9 AA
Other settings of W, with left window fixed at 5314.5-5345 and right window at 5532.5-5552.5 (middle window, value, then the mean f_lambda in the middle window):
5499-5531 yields -0.55 AA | 1.9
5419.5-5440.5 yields 0.09 AA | 1.85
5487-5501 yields 0.72 AA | 1.77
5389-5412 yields 0.35 AA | 1.83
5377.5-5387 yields -0.29 AA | 1.91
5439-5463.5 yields -0.59 AA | 1.91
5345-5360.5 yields -1.11 AA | 1.98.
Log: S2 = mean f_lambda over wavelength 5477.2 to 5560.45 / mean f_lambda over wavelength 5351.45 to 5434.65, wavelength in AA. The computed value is 1.00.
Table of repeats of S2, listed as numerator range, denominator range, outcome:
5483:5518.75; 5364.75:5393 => 0.98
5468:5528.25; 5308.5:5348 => 1.00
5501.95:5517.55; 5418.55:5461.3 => 0.97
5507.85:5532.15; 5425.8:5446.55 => 1.07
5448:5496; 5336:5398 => 1.00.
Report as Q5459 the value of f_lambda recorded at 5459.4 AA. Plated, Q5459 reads 1.9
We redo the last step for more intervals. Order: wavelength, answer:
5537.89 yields 1.88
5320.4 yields 2.04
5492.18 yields 1.91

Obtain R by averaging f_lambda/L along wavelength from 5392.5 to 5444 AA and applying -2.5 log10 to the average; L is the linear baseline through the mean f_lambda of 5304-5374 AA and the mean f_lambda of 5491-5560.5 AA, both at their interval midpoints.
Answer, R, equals 0.016 mag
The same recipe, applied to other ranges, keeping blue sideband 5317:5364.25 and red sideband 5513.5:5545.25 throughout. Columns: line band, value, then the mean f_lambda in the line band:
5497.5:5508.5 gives 0.12 mag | 1.74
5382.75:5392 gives 0.03 mag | 1.85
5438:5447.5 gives 0.03 mag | 1.87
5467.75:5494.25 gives 0.03 mag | 1.88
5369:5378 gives 0.06 mag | 1.8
